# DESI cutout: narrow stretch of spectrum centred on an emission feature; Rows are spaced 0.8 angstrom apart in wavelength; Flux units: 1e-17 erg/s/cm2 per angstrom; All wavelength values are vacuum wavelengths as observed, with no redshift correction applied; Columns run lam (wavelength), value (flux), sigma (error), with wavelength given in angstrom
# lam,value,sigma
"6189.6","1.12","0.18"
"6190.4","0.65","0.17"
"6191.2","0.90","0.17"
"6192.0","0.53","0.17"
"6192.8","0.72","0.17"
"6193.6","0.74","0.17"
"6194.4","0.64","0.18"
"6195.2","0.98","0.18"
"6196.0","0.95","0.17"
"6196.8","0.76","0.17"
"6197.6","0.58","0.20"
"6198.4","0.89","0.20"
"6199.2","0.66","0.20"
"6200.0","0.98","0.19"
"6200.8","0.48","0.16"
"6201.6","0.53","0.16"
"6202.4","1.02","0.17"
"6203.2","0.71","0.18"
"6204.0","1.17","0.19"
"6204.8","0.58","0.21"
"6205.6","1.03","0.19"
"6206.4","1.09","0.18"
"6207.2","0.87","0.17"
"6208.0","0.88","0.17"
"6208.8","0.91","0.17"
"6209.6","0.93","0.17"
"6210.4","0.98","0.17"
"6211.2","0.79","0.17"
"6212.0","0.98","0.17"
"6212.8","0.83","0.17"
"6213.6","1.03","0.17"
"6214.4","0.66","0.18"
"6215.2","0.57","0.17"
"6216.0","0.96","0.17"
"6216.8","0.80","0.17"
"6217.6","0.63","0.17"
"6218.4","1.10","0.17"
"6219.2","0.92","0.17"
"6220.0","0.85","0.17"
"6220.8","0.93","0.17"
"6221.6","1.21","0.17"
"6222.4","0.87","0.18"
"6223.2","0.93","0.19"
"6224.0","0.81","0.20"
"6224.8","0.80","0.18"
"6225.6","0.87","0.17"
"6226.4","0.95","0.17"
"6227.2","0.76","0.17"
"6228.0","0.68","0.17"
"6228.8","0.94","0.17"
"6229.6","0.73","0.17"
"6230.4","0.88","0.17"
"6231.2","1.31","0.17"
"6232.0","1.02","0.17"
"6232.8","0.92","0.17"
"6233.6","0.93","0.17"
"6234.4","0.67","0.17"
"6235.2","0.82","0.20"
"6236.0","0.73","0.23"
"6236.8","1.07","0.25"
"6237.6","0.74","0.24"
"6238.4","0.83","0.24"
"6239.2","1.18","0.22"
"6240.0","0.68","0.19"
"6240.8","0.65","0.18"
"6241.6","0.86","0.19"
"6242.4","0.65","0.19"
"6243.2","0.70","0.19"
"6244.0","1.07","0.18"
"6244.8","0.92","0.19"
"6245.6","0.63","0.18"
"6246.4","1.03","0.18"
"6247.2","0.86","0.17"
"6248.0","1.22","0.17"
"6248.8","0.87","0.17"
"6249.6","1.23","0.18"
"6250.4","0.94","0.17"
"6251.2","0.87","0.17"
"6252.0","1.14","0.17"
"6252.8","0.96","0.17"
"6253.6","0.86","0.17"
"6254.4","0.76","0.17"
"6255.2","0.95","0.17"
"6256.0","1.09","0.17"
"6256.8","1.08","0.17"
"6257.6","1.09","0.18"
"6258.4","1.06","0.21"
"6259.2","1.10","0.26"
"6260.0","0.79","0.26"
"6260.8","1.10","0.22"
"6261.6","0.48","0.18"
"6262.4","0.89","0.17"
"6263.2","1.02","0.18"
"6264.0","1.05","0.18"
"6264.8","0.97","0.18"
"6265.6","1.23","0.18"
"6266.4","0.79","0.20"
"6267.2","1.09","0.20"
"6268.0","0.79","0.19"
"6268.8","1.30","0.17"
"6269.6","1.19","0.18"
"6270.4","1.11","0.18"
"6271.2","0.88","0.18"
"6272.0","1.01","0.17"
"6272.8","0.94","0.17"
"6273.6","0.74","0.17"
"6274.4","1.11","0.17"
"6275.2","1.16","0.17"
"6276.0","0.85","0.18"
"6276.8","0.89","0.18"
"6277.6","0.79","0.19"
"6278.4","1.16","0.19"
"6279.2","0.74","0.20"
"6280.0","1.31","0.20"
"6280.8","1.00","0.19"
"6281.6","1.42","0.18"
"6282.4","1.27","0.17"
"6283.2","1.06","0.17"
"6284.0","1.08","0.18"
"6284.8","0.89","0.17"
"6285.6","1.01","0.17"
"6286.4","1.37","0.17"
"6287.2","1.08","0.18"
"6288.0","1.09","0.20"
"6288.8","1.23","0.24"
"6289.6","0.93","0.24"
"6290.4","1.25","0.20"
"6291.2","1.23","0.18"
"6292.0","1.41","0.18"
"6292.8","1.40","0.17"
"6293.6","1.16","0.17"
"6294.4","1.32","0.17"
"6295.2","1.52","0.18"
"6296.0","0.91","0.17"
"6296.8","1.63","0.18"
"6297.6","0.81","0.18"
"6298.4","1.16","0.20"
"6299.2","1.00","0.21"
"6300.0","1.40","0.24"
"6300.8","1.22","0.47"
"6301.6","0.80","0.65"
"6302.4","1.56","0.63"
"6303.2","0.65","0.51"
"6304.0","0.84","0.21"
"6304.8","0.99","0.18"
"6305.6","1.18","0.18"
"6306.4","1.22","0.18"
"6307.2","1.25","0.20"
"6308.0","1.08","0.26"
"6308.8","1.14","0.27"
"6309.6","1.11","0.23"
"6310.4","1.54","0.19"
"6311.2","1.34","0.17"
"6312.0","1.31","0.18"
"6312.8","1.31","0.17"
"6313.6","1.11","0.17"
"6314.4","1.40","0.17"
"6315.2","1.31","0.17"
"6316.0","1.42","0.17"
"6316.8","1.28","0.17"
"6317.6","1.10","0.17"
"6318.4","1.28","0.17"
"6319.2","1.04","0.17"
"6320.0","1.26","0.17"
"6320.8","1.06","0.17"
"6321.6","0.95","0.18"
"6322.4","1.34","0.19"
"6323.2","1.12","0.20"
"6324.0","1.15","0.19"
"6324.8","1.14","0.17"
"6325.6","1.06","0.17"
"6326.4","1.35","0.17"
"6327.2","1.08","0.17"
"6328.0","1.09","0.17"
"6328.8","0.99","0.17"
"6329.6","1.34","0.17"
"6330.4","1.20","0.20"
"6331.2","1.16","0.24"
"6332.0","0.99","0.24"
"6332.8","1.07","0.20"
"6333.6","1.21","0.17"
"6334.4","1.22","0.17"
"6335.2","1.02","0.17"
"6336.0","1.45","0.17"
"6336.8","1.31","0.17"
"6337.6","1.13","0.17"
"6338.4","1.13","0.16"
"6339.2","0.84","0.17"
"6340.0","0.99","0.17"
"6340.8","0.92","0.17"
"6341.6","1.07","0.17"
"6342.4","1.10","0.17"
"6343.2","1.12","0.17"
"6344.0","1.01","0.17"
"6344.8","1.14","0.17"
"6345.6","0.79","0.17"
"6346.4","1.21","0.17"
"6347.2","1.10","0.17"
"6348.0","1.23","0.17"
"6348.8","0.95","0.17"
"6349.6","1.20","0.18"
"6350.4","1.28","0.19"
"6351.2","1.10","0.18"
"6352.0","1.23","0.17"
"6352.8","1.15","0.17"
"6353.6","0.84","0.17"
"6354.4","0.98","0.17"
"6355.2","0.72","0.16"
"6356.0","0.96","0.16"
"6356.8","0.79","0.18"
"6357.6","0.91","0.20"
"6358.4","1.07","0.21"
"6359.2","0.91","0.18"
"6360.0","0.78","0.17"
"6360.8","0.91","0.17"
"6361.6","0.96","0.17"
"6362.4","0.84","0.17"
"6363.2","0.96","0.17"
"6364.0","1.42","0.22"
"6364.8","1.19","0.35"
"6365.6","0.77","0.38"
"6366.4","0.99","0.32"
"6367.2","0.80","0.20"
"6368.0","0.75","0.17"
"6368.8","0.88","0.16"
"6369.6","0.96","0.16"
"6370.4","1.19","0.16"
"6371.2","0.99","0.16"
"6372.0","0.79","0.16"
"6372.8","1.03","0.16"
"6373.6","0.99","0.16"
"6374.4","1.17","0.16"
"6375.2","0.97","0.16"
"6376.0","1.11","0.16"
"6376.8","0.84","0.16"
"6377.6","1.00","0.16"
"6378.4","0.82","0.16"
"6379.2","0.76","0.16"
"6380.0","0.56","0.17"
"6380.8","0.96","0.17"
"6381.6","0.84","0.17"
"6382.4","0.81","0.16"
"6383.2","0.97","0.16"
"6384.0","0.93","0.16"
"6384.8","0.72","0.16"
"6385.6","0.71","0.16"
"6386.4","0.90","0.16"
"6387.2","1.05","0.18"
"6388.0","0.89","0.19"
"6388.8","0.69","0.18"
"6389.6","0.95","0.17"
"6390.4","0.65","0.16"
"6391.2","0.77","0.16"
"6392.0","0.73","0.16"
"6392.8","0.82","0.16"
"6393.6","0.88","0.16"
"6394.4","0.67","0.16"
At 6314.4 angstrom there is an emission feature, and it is C III]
